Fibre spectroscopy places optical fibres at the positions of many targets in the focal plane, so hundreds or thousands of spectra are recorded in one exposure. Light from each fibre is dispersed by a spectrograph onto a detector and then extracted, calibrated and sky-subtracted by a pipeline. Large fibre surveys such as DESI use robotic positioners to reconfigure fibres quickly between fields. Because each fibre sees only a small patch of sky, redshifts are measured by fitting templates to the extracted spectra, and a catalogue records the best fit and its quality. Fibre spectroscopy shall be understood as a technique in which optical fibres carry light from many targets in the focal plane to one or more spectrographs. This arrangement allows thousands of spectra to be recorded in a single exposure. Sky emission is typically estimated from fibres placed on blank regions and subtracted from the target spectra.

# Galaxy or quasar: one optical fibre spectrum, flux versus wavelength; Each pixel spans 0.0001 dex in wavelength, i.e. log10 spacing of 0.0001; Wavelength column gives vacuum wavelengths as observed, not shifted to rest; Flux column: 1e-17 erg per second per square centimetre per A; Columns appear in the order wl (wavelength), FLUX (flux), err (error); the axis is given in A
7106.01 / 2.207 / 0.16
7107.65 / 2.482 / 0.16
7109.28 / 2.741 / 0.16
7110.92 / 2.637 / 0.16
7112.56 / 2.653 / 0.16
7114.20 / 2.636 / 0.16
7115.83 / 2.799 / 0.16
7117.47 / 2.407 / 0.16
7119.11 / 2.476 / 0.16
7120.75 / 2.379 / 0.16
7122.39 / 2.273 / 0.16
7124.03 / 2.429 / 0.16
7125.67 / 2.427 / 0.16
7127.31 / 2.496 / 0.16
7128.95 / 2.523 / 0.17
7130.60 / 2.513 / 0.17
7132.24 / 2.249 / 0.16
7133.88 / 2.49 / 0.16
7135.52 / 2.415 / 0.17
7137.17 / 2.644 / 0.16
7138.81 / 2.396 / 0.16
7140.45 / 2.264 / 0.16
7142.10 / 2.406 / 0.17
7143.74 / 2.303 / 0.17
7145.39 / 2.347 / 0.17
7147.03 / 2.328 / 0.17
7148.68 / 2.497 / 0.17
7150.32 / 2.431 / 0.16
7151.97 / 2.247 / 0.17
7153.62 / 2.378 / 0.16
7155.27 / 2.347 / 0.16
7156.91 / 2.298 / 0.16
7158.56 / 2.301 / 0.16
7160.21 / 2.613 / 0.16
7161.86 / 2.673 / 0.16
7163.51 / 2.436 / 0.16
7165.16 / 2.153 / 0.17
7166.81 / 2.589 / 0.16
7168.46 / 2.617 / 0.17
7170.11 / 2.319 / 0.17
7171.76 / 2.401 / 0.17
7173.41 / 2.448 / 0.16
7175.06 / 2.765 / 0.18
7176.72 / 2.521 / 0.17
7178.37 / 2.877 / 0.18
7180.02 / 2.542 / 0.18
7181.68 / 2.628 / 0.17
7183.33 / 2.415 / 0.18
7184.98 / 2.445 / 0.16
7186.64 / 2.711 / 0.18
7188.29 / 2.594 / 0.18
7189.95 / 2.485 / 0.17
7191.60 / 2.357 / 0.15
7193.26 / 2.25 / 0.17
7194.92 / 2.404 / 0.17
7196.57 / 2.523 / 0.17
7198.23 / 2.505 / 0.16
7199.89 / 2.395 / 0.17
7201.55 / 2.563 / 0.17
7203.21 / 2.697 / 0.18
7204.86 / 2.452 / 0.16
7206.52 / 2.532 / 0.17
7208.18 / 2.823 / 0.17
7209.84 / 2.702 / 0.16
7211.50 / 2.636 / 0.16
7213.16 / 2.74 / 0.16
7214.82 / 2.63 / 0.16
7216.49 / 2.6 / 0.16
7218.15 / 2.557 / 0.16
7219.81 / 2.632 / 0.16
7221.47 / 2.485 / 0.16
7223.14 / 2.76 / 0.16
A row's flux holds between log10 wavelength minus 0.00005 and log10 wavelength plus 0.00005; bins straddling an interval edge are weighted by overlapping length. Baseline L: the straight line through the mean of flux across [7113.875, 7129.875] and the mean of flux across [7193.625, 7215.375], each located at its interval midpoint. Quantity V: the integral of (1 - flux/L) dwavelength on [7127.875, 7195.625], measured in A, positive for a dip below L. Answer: 1.9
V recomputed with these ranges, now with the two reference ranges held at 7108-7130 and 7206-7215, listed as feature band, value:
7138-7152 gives 1.14 A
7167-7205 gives 1.77 A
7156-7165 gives 0.55 A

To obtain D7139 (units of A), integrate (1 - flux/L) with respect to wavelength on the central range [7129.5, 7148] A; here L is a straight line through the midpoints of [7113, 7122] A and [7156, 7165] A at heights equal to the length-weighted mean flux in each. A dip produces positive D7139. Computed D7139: 0.7 A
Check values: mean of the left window 2.53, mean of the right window 2.44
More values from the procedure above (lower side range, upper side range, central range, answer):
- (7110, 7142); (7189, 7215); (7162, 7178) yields 0.1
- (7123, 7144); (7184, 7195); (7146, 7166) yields 0.4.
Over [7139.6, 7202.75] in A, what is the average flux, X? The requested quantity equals 2.46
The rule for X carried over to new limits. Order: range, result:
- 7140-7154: 2.36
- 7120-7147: 2.41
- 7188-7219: 2.55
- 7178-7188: 2.59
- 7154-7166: 2.4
